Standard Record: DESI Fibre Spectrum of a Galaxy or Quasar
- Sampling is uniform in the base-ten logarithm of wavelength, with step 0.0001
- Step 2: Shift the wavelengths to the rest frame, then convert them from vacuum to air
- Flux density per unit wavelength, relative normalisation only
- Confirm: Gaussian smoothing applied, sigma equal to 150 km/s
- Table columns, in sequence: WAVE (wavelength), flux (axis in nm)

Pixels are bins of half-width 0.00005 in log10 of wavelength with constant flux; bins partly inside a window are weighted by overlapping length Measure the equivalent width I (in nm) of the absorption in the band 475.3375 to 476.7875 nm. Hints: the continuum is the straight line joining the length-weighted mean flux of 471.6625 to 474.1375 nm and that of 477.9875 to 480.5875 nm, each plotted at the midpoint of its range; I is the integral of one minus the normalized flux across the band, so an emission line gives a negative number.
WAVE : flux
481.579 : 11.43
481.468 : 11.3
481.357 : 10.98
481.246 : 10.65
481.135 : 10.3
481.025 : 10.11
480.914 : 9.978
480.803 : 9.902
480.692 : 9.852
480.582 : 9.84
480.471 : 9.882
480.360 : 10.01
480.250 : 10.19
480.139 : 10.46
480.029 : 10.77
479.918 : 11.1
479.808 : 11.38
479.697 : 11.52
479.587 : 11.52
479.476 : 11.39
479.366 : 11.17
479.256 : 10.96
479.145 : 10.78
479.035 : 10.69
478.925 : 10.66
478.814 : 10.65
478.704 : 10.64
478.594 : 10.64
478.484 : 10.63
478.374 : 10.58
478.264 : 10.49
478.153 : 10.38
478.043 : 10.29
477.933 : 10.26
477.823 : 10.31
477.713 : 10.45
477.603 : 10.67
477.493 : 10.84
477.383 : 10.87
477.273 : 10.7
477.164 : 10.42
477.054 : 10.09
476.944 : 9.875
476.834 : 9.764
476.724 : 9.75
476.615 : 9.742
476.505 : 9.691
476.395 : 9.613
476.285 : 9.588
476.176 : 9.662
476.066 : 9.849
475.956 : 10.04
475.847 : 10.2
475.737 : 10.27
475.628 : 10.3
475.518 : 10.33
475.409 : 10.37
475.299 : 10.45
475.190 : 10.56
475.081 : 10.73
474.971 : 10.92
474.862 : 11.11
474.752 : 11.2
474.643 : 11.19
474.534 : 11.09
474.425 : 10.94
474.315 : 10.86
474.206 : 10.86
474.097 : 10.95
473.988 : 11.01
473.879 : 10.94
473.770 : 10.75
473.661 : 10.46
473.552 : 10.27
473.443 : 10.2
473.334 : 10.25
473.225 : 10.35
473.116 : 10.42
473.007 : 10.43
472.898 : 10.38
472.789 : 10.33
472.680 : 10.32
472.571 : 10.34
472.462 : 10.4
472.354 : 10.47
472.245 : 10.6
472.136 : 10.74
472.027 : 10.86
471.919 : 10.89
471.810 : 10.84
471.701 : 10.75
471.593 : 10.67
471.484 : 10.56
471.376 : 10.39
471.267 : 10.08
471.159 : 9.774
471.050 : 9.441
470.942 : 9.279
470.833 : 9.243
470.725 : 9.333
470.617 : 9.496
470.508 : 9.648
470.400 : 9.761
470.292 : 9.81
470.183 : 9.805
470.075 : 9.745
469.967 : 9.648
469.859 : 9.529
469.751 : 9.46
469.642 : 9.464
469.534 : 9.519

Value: 0.092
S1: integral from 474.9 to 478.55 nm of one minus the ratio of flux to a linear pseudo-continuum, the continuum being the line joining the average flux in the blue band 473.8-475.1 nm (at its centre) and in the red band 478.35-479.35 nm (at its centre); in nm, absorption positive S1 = 0.195 nm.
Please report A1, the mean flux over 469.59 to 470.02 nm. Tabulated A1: 9.51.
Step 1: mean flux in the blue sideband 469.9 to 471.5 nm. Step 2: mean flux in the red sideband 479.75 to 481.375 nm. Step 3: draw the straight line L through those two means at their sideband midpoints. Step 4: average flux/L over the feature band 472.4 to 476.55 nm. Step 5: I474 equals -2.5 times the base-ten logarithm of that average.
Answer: -0.05 mag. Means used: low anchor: 9.72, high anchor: 10.3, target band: 10.5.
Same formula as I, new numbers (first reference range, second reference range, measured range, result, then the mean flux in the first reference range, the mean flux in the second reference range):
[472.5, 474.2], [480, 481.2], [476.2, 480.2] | -0.115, 10.5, 10.1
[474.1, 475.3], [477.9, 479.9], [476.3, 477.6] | 0.089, 10.9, 10.8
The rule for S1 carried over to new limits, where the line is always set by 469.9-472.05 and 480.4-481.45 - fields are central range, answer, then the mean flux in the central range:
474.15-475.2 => -0.09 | 11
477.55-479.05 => -0.06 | 10.5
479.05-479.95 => -0.09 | 11.2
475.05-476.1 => -0.02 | 10.3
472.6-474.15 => -0.07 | 10.5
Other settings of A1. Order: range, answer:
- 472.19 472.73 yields 10.4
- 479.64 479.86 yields 11.4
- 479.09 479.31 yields 10.8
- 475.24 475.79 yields 10.4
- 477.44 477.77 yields 10.6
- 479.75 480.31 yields 10.8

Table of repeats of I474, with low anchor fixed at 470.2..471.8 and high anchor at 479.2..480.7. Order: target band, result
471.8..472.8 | -0.06 mag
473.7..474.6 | -0.08 mag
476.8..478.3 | 0.01 mag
